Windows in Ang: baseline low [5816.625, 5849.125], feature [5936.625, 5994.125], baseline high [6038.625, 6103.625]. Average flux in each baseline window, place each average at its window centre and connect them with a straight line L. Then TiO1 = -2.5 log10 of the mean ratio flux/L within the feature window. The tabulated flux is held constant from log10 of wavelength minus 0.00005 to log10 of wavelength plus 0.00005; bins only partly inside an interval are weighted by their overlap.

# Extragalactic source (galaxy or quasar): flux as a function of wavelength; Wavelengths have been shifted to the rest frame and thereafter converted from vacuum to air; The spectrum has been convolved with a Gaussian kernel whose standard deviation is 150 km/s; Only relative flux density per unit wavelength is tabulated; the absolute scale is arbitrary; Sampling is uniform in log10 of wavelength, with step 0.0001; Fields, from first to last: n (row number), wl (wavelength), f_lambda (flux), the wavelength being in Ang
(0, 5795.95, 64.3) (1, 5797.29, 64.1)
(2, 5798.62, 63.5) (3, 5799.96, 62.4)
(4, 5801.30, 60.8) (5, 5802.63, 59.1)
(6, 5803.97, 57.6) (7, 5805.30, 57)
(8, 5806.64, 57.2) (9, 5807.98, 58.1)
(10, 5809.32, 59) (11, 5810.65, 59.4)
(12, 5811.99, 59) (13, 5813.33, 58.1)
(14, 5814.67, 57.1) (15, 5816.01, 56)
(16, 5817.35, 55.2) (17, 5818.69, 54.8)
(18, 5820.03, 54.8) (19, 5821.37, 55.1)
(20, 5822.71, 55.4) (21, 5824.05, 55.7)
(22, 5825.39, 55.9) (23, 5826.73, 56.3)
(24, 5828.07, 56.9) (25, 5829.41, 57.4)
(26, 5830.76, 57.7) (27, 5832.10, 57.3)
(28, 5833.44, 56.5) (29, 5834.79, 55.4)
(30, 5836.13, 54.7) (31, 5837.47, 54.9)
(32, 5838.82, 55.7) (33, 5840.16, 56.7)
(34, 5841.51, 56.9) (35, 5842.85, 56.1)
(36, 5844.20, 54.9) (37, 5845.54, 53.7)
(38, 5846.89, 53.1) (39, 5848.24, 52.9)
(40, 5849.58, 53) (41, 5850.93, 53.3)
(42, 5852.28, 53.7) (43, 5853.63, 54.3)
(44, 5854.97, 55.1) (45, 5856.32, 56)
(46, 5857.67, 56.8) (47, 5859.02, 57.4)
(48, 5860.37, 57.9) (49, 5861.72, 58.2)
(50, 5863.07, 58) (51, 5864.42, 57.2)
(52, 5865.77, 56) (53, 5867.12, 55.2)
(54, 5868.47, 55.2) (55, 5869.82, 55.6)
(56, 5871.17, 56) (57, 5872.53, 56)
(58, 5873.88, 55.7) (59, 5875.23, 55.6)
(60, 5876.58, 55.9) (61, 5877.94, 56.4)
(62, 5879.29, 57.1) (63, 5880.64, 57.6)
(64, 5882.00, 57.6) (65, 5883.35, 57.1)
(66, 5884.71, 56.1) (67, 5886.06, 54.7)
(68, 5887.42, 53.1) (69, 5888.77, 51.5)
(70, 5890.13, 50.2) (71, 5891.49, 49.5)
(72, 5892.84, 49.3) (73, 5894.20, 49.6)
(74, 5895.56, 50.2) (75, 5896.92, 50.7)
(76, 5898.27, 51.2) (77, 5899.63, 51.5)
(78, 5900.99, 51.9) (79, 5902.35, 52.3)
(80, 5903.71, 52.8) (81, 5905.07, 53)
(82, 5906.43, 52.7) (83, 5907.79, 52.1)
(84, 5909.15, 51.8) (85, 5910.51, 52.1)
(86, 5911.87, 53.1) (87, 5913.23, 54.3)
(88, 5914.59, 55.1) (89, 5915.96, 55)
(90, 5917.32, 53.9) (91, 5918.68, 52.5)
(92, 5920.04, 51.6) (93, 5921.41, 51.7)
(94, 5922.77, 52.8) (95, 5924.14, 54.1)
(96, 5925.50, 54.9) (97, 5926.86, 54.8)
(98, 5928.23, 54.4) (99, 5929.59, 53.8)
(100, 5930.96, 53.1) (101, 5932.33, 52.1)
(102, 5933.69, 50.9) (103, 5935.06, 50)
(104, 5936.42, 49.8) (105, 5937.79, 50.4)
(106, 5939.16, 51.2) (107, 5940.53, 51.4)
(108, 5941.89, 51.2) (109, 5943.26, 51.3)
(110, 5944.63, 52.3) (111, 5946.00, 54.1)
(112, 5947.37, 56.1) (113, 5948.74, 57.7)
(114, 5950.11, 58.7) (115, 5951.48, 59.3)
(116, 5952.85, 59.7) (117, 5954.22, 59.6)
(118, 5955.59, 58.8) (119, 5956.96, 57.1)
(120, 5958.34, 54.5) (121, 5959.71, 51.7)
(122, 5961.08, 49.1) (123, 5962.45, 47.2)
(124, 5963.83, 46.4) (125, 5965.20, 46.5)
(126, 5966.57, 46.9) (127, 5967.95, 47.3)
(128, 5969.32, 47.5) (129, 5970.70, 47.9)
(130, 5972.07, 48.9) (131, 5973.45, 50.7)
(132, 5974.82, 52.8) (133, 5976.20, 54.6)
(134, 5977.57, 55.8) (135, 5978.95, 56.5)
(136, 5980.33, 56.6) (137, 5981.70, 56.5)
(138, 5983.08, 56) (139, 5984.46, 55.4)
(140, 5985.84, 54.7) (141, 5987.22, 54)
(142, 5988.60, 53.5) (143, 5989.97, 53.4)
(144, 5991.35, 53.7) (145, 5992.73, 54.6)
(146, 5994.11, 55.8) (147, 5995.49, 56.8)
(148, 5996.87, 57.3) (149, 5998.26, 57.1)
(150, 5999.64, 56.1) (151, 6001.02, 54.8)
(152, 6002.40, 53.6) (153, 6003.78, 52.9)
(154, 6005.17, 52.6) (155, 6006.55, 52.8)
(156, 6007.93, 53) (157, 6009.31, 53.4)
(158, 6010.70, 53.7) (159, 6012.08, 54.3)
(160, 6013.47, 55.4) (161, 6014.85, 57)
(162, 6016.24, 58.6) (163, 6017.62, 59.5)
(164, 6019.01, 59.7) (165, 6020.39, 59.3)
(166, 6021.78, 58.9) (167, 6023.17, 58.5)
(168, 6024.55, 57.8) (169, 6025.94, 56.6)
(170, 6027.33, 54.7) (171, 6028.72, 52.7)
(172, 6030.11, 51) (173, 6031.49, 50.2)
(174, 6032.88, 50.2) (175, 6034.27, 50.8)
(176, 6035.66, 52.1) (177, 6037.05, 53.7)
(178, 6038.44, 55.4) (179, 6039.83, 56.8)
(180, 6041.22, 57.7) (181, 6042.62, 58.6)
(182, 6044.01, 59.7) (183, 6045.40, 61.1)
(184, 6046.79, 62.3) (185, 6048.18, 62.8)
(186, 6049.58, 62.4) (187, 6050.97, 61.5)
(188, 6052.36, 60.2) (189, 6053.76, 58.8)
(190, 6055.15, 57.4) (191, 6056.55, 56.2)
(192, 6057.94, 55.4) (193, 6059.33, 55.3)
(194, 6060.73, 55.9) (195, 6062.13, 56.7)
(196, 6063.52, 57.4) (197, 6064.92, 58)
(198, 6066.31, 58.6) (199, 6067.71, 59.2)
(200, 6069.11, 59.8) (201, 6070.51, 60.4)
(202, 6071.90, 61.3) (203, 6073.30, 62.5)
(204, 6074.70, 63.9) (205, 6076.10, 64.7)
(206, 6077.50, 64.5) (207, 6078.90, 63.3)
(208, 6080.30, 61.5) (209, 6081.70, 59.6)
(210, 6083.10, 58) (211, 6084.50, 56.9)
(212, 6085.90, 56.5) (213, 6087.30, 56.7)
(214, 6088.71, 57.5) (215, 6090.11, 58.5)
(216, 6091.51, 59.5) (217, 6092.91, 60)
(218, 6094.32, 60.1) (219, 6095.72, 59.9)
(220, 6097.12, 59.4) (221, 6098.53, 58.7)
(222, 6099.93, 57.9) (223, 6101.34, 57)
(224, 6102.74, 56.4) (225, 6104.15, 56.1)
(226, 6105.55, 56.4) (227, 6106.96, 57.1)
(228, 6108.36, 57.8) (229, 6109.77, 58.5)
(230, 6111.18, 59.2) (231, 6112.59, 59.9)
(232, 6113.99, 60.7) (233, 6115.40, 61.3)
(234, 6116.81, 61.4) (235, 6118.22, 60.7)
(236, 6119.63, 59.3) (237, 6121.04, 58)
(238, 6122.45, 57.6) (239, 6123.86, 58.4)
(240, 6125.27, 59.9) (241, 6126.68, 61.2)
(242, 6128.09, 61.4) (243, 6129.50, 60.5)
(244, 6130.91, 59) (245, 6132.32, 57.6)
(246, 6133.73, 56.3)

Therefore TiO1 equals 0.09 mag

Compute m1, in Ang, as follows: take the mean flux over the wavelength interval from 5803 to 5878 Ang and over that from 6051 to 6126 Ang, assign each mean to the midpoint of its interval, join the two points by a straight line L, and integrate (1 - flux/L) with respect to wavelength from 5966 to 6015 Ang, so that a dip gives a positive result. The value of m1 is 3.52 Ang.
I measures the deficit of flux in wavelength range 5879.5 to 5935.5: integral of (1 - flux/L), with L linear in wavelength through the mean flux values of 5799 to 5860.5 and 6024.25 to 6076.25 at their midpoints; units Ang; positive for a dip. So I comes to 3.84 Ang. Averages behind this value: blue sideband 56.4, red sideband 57.6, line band 52.9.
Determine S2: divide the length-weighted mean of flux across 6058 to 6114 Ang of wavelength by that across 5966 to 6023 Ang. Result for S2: 1.1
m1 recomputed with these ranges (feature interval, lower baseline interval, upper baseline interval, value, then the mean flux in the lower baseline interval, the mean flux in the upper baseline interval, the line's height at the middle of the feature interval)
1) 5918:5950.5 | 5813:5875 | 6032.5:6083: 2.36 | 55.8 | 58.8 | 57.1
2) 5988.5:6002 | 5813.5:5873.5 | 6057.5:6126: 0.57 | 55.7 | 59.1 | 57.8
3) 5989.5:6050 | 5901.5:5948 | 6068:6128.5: 0.60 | 52.7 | 59.5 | 56.4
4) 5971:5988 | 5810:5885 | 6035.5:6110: 1.01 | 56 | 58.8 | 57.7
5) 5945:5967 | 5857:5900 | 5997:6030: 0.50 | 54.7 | 55.7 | 55.3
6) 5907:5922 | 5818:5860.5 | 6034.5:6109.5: 0.93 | 55.5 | 58.7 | 56.5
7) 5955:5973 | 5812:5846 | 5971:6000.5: 1.62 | 56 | 54.7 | 54.9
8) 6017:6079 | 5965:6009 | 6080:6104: -1.90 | 53.4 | 58.4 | 56.3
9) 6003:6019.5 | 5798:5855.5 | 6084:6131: 0.80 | 56.5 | 58.8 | 58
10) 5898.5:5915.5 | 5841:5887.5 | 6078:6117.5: 1.08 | 55.7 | 58.8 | 56.3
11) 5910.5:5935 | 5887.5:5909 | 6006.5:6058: -0.48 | 51.3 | 56.7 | 52.3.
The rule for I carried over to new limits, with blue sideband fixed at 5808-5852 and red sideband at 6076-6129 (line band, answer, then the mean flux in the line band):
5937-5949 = 1.0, 52.6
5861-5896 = 1.0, 54.8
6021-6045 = 1.3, 55.1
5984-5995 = 0.7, 54.4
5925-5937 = 0.9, 52.7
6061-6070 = 0.1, 58.2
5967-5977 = 1.3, 50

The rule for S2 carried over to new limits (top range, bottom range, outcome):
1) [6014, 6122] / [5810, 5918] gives 1.06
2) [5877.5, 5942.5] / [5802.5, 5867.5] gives 0.94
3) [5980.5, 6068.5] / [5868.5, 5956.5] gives 1.05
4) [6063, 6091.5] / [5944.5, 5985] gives 1.12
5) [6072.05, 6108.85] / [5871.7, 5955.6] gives 1.11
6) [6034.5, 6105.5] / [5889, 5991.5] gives 1.12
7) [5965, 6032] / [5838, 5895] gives 0.99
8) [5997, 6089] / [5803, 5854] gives 1.02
